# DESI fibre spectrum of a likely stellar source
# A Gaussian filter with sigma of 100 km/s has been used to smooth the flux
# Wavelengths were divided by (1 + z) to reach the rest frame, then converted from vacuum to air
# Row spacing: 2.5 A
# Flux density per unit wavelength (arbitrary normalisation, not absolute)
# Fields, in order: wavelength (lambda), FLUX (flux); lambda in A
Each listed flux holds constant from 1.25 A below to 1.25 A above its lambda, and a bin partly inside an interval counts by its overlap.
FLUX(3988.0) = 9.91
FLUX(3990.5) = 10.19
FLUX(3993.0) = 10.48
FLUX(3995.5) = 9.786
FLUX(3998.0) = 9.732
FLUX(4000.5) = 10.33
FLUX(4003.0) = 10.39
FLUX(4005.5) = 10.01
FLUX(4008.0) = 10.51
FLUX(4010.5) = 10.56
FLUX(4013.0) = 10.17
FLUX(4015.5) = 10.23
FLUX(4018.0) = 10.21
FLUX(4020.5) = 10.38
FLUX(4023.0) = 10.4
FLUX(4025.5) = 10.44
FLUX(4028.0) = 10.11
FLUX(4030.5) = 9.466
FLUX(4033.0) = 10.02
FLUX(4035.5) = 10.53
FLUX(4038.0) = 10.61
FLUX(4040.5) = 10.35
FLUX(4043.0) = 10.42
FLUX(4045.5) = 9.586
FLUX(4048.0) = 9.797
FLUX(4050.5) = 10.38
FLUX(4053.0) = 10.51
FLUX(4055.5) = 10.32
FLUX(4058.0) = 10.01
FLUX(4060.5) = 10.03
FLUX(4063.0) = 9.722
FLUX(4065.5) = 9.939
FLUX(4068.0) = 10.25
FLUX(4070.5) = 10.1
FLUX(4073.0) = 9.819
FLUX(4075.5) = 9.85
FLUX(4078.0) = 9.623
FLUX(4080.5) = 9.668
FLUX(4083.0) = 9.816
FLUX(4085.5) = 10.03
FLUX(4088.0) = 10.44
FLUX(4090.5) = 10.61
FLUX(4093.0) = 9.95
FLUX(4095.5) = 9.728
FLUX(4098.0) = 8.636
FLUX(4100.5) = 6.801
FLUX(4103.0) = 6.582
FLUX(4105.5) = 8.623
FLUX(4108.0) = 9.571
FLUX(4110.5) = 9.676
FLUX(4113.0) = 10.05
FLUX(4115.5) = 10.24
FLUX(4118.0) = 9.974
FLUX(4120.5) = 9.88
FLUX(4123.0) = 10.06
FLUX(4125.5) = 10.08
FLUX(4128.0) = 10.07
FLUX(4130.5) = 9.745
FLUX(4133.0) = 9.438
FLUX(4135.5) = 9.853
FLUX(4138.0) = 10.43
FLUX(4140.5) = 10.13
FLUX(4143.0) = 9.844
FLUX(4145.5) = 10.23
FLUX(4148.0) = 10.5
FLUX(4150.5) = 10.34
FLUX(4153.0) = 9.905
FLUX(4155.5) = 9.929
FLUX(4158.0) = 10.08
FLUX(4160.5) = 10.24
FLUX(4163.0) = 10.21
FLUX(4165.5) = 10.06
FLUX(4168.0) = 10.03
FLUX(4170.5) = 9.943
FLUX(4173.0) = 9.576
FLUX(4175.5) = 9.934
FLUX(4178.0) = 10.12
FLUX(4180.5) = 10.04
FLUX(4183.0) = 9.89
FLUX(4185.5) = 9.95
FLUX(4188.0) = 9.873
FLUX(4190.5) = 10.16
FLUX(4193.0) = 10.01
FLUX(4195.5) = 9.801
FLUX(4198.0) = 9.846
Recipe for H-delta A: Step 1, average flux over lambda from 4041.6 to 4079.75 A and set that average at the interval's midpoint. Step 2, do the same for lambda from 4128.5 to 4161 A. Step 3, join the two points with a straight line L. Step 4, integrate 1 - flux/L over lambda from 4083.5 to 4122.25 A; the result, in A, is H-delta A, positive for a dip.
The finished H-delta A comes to 2.4 A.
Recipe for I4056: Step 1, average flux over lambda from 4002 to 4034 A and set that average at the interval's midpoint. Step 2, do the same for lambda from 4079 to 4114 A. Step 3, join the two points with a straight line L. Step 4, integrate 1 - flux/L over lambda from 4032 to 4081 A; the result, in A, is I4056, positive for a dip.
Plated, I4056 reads -1.6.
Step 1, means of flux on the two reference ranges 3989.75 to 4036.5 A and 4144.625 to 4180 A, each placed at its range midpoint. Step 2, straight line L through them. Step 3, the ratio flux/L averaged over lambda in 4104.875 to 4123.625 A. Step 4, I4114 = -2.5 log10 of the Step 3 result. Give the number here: 0.04 mag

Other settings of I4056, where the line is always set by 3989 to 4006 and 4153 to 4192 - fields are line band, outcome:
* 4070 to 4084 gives 0.4 A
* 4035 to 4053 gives -0.3 A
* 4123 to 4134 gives 0.2 A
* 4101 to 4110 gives 1.6 A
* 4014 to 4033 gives -0.1 A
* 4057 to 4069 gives 0.1 A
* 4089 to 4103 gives 1.6 A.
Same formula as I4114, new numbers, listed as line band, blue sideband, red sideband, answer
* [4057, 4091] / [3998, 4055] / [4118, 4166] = 0.019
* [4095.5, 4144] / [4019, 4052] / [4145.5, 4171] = 0.076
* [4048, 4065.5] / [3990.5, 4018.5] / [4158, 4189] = 0.003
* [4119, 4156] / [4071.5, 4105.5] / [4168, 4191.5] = -0.041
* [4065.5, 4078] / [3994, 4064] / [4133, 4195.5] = 0.019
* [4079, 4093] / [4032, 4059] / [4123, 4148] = 0.005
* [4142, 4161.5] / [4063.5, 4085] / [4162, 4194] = -0.019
